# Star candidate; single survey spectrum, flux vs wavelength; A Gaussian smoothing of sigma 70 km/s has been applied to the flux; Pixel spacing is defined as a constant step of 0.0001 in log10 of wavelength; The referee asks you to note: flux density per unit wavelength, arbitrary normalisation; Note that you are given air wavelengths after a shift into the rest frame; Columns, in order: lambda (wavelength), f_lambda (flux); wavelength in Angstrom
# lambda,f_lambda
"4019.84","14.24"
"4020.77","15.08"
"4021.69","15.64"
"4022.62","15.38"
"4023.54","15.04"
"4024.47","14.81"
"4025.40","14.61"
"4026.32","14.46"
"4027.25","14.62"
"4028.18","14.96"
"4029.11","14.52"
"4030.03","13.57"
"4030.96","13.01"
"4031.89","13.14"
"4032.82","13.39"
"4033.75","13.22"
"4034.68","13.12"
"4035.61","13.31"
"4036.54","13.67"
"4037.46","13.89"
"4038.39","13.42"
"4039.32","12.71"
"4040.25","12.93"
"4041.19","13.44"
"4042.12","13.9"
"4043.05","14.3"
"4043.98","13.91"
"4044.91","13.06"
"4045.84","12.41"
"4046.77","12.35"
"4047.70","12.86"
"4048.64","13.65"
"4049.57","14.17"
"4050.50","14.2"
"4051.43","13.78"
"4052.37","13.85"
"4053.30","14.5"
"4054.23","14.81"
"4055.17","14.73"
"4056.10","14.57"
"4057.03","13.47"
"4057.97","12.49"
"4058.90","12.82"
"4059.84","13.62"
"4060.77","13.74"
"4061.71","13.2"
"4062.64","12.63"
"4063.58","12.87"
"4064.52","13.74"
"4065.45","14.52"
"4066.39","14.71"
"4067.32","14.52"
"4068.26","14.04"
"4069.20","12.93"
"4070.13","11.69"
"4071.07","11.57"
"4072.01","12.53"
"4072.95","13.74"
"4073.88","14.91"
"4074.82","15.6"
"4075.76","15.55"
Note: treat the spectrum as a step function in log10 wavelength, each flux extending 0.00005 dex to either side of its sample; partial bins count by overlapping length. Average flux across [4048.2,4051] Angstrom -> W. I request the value 14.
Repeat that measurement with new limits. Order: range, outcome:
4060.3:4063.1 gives 13.2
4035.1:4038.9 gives 13.6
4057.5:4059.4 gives 12.6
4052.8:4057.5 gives 14.4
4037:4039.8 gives 13.4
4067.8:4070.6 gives 12.9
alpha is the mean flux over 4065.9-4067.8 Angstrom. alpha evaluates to 14.6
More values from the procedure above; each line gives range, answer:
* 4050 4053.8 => 14.1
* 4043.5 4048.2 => 12.9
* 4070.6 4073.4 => 12.6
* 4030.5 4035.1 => 13.2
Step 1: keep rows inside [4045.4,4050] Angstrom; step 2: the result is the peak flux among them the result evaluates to 14.17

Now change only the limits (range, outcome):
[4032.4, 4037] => 13.67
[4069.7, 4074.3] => 14.91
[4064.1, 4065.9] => 14.52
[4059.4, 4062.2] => 13.74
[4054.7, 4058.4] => 14.73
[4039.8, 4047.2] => 14.3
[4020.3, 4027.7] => 15.64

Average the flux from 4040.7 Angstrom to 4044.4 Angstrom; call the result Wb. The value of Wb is 13.9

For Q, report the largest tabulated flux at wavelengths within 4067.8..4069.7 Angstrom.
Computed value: 14.04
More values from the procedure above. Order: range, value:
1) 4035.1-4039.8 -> 13.89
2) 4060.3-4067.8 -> 14.71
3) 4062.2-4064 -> 12.87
